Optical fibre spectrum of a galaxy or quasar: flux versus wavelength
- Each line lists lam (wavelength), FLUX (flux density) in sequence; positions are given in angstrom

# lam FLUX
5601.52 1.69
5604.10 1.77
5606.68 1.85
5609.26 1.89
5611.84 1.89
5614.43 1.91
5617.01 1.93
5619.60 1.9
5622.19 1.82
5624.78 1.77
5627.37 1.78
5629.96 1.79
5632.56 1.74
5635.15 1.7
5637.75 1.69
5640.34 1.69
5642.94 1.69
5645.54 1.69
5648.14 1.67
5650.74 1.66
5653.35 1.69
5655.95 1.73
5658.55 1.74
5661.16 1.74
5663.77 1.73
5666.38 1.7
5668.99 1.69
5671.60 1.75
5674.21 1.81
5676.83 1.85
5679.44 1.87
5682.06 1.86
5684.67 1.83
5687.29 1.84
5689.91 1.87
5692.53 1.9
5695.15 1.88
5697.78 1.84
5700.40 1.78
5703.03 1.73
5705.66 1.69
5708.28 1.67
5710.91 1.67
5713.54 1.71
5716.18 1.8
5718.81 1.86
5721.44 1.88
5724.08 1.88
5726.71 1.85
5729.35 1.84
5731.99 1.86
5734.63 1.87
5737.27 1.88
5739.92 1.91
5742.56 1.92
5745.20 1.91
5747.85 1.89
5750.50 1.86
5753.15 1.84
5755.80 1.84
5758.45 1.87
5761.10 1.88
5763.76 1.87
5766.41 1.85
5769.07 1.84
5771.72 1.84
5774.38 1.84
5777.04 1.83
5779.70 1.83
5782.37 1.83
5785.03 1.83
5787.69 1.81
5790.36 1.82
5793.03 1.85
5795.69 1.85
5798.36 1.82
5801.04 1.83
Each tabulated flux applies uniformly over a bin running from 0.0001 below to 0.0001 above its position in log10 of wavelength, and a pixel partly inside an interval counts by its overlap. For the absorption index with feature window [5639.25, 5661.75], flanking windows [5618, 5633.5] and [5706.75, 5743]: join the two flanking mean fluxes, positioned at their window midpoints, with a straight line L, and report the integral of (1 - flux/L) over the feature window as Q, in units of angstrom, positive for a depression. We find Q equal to 1.4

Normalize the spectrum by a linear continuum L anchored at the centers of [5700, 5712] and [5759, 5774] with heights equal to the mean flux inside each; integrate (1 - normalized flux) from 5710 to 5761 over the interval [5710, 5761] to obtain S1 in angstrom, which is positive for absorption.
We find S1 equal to -2.1 angstrom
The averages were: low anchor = 1.7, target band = 1.85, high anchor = 1.86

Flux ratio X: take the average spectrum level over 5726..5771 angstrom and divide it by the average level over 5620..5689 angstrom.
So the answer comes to 1.1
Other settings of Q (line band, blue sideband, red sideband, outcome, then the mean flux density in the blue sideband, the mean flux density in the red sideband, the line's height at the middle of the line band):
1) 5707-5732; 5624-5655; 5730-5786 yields 0.2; 1.71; 1.86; 1.81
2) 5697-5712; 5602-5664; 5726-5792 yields 0.8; 1.77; 1.86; 1.82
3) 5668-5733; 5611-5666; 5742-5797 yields -0.3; 1.76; 1.85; 1.8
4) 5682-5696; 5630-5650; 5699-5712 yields -1.3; 1.7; 1.71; 1.71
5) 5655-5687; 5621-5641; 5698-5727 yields -0.3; 1.75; 1.77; 1.76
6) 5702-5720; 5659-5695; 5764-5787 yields 0.8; 1.8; 1.84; 1.82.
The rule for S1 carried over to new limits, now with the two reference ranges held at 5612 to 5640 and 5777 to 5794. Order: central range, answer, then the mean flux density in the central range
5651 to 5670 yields 1.0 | 1.71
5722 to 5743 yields -0.6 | 1.87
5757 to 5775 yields -0.3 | 1.86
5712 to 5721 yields 0.1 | 1.8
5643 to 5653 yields 0.7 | 1.68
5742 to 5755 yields -0.4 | 1.88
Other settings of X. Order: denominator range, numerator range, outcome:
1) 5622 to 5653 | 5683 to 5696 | 1.08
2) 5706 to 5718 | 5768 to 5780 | 1.07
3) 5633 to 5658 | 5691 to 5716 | 1.04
